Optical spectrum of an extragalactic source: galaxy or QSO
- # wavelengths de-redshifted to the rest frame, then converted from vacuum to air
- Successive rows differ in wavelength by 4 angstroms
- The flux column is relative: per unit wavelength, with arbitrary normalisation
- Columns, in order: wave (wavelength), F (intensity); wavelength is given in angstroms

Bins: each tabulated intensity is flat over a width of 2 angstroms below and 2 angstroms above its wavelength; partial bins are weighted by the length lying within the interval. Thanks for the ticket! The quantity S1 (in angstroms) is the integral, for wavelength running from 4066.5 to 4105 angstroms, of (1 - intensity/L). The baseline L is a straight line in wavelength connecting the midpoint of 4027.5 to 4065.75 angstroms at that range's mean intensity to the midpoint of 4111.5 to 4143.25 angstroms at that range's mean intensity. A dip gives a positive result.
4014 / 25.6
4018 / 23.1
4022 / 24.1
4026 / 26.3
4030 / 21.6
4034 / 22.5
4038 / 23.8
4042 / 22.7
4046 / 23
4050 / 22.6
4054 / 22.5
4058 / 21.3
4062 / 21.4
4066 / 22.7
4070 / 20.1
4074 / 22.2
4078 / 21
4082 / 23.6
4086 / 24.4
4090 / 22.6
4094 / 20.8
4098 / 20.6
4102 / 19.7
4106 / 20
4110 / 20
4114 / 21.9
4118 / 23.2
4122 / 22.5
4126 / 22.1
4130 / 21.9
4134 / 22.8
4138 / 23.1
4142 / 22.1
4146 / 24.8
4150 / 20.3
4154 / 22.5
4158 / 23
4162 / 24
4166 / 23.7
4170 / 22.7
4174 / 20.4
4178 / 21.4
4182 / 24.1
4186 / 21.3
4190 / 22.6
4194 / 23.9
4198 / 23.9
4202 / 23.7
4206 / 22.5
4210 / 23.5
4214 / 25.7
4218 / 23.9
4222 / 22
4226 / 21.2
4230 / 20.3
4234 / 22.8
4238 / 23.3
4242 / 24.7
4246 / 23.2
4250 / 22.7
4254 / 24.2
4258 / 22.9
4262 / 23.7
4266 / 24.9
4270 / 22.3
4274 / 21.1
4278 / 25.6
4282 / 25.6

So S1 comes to 1.3 angstroms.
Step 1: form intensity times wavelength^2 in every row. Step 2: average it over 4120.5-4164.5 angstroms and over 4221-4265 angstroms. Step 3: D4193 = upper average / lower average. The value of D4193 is 1.1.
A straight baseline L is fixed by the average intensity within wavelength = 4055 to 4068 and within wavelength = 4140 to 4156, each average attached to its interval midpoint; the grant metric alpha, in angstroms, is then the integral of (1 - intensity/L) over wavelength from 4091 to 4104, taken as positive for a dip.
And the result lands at 0.91 angstroms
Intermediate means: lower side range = 21.9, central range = 20.5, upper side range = 22.4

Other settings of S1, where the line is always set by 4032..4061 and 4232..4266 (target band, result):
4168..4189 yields 1.1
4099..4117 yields 1.8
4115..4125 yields 0.1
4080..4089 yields -0.4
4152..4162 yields 0.0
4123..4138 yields 0.4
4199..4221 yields -0.4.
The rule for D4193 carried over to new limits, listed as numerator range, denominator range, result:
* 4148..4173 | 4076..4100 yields 1.06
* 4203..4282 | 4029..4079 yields 1.15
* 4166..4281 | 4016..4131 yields 1.12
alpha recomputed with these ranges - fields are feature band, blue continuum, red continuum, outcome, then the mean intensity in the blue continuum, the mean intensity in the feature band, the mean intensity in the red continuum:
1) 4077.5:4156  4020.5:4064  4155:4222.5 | 3.3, 22.9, 22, 23.1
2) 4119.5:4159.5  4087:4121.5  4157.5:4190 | -1.1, 21.3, 22.5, 22.6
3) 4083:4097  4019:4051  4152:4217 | 0.4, 23.3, 22.5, 23.1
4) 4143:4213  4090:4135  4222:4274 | -2.3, 21.4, 22.9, 22.9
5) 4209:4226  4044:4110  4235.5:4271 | -0.2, 21.7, 23.5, 23.6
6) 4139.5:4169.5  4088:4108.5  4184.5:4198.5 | -1.2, 20.7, 22.9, 22.9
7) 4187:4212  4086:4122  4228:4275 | -0.9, 21.4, 23.3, 23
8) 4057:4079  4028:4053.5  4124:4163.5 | 1.2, 22.7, 21.5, 22.6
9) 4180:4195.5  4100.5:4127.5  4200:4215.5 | 0.2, 21.4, 22.9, 23.8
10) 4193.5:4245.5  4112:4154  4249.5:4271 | 0.1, 22.5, 23.2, 23.6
